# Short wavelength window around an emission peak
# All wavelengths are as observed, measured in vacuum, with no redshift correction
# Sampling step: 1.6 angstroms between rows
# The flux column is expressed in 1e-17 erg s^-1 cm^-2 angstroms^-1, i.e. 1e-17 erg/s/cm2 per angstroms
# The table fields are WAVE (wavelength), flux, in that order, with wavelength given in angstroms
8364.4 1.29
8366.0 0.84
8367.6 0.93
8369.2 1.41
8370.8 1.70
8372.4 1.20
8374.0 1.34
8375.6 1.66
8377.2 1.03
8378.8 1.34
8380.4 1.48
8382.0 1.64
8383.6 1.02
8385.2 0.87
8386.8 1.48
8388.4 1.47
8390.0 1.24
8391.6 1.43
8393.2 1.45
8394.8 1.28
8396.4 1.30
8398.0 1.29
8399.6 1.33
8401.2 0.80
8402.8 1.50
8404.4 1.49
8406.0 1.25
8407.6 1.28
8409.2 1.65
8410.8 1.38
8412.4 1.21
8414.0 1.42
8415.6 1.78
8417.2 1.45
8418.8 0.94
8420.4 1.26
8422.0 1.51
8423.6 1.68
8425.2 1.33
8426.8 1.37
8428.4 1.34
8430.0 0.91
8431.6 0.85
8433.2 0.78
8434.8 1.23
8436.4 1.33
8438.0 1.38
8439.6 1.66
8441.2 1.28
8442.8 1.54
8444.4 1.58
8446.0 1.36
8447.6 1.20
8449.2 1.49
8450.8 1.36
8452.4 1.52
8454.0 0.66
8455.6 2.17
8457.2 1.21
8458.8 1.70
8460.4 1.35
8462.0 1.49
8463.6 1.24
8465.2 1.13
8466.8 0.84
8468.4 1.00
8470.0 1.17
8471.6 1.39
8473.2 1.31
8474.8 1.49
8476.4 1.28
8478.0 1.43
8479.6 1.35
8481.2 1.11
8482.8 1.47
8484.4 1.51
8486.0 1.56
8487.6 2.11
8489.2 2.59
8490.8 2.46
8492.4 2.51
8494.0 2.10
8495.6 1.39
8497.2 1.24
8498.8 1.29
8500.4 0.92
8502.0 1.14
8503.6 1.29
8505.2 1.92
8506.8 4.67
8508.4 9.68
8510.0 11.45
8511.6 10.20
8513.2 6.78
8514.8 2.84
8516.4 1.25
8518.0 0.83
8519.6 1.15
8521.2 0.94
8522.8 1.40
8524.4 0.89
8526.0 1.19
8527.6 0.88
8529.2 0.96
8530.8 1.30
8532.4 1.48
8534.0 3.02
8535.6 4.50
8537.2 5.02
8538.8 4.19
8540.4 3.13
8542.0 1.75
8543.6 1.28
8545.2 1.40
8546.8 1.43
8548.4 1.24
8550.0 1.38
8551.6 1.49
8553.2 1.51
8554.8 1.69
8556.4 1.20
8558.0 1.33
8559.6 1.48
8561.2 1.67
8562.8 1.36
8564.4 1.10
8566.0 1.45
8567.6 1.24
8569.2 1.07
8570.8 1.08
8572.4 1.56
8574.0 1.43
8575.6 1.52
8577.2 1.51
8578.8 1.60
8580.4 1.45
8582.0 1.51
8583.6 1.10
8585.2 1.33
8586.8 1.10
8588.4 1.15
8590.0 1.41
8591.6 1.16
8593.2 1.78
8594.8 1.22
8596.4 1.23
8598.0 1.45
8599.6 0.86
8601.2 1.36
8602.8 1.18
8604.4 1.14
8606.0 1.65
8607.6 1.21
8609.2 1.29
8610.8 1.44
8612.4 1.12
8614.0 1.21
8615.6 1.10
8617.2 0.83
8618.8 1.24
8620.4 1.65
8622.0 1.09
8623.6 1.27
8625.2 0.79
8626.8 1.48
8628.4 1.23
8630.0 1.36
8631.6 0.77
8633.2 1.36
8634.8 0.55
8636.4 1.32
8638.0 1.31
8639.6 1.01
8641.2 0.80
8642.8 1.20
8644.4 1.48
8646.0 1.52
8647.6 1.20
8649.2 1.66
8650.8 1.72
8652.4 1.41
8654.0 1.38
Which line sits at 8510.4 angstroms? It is H-alpha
